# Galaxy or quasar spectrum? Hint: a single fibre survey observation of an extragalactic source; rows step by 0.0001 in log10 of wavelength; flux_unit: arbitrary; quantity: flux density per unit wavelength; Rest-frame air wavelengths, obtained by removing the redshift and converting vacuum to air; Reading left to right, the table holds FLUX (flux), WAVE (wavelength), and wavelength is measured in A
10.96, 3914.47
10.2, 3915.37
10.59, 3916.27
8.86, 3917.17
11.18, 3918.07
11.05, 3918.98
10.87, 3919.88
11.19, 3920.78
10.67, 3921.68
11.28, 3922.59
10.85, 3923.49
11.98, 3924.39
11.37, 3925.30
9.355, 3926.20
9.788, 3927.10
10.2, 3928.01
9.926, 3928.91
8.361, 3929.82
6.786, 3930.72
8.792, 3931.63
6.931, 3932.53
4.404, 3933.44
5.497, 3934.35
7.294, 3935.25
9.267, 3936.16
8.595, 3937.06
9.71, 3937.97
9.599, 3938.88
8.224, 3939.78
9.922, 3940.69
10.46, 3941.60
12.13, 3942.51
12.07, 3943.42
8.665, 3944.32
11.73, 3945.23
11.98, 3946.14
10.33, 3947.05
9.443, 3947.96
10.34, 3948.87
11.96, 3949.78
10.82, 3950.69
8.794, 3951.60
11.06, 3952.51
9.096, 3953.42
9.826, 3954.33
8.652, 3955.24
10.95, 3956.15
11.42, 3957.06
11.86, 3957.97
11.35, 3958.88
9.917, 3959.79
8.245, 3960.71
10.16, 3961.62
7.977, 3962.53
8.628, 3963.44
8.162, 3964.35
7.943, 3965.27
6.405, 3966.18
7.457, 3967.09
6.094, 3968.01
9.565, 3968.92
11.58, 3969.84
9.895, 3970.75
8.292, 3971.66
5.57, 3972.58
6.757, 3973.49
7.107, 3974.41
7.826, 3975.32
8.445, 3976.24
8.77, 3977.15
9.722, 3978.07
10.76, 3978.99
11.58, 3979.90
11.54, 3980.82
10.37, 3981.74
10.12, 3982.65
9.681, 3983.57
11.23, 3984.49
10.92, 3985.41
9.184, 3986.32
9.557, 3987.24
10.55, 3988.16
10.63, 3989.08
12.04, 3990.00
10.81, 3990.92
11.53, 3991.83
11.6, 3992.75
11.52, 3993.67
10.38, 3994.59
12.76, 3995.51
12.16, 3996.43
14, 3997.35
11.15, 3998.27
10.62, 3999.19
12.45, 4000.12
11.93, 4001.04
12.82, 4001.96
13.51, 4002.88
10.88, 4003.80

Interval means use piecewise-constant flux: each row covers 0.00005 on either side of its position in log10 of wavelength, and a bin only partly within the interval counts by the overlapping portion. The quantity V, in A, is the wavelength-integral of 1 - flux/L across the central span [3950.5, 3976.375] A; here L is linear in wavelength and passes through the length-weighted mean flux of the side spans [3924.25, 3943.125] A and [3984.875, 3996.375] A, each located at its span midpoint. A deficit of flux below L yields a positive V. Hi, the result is 2.7 A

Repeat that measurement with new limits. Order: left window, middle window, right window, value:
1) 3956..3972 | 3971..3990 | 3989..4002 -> 1.93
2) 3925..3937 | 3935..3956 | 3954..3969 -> -3.34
